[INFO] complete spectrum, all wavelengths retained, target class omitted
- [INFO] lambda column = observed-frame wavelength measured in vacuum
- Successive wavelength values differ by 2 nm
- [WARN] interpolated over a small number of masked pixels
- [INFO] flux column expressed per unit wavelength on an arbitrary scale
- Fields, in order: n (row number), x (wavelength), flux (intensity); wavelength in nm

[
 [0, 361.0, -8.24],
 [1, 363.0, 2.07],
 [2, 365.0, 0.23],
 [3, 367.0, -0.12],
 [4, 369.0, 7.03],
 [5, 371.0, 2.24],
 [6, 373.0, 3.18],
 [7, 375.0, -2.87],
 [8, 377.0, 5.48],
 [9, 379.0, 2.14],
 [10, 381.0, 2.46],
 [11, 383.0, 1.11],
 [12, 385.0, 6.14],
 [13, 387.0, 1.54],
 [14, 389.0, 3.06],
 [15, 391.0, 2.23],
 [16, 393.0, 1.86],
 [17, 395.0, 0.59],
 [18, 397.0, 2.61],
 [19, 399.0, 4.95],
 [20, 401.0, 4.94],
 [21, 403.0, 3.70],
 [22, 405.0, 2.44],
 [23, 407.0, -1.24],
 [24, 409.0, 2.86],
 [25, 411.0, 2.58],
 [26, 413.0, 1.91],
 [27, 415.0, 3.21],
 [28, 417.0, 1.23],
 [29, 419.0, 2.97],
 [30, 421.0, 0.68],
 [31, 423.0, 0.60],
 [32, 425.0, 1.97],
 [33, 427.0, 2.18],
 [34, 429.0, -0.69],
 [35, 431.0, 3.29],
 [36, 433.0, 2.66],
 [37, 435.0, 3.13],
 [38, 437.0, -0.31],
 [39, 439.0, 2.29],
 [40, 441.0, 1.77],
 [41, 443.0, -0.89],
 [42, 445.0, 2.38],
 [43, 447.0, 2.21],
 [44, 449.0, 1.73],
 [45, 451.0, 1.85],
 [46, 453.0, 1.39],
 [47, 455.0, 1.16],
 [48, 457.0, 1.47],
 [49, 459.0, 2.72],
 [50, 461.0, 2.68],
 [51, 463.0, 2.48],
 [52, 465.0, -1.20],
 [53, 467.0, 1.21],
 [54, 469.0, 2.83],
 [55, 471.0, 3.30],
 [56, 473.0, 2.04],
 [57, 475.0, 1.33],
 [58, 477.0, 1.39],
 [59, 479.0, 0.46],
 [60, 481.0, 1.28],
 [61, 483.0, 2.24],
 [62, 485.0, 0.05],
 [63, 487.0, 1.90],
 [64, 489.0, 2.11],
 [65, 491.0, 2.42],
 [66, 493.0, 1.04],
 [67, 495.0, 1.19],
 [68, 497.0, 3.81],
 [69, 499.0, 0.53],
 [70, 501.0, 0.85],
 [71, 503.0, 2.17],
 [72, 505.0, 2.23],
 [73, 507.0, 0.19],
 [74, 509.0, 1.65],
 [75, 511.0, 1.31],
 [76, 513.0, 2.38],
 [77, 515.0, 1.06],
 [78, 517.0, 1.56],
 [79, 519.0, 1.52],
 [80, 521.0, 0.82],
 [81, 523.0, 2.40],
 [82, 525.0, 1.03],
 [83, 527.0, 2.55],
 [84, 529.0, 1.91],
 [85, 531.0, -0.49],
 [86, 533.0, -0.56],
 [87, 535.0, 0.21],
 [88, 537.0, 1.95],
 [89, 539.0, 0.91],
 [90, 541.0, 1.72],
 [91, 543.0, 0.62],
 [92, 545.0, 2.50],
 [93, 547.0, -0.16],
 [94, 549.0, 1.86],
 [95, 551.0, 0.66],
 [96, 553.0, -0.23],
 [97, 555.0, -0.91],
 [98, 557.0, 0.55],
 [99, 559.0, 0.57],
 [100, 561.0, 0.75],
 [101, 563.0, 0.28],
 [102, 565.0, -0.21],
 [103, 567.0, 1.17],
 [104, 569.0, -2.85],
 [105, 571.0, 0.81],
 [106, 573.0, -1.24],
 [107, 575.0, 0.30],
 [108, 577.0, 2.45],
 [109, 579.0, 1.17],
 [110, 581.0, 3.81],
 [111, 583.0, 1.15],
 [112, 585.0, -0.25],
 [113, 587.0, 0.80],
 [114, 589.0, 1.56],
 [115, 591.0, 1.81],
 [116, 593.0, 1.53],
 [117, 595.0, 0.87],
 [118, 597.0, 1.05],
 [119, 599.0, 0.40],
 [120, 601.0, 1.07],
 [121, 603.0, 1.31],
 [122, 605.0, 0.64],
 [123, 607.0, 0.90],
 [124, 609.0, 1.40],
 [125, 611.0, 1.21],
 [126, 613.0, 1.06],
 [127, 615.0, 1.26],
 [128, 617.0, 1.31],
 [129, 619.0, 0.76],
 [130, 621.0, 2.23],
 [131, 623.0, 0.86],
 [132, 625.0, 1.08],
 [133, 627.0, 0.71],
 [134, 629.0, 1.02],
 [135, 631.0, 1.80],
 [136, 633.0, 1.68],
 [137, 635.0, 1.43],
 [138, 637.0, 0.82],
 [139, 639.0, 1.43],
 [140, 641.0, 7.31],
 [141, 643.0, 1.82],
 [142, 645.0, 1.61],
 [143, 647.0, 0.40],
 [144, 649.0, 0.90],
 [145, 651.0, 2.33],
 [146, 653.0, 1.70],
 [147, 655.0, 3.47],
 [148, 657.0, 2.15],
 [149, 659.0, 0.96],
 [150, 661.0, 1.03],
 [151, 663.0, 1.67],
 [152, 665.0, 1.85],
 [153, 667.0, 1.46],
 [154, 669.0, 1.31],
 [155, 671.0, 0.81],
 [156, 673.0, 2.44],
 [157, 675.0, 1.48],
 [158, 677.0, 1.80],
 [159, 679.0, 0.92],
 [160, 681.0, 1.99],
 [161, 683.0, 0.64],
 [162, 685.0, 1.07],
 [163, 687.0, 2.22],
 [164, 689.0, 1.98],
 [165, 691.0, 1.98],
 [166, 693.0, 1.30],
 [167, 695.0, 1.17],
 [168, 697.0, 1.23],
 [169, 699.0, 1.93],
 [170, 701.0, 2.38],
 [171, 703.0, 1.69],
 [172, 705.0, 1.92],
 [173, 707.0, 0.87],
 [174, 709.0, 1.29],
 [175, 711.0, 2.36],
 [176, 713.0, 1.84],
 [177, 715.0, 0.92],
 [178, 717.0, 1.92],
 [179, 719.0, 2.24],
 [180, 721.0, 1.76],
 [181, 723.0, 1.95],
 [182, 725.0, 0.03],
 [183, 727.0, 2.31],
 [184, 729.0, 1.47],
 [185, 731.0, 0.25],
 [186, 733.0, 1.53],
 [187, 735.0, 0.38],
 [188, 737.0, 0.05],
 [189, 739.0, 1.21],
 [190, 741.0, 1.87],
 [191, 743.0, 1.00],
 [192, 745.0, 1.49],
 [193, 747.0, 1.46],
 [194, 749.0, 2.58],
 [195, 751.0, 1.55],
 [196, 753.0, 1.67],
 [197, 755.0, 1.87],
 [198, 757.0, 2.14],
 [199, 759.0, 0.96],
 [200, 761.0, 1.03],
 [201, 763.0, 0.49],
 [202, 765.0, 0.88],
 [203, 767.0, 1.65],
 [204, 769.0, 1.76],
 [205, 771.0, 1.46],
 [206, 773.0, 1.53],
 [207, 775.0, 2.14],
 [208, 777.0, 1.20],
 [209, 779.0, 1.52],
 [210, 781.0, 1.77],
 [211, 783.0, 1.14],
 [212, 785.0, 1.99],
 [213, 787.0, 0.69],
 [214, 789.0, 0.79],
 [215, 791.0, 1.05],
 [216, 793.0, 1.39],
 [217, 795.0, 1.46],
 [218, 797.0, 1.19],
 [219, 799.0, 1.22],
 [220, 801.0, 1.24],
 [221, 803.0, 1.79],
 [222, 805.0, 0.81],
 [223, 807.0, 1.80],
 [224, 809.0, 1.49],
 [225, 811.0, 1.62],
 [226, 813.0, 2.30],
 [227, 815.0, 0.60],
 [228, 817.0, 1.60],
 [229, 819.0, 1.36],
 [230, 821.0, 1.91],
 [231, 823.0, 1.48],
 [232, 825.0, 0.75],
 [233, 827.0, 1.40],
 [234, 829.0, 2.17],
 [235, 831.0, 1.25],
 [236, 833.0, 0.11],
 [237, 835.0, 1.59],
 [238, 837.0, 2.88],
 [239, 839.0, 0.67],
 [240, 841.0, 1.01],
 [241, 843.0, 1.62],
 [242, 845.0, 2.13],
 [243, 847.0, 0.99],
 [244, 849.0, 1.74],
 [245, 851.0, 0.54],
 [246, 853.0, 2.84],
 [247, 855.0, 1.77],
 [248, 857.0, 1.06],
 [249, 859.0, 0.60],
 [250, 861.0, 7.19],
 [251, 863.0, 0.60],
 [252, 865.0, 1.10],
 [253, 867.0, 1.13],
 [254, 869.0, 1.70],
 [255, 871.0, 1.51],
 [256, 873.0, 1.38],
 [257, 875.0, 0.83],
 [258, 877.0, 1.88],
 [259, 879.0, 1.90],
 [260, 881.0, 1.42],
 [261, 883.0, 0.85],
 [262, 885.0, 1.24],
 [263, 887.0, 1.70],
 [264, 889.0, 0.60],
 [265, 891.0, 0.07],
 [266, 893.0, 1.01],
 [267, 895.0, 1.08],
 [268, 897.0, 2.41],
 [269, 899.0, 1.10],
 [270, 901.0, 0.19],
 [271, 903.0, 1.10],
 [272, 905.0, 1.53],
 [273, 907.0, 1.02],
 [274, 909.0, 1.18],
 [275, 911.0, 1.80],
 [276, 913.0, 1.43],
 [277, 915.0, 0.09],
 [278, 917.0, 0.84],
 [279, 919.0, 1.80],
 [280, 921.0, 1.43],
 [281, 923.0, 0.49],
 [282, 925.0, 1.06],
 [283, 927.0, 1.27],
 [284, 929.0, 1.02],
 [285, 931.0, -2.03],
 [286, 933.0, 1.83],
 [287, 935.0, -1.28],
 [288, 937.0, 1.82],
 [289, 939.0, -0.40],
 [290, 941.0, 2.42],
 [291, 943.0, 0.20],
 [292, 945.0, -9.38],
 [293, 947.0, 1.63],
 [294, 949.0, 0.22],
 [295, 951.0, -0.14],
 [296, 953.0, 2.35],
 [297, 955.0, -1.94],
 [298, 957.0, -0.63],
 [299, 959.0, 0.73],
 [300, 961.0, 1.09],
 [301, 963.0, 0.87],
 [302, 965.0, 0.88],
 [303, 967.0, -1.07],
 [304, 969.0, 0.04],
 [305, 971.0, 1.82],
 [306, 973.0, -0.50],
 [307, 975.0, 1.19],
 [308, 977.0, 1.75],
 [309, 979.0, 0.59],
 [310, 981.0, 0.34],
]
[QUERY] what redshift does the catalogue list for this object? 0.720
